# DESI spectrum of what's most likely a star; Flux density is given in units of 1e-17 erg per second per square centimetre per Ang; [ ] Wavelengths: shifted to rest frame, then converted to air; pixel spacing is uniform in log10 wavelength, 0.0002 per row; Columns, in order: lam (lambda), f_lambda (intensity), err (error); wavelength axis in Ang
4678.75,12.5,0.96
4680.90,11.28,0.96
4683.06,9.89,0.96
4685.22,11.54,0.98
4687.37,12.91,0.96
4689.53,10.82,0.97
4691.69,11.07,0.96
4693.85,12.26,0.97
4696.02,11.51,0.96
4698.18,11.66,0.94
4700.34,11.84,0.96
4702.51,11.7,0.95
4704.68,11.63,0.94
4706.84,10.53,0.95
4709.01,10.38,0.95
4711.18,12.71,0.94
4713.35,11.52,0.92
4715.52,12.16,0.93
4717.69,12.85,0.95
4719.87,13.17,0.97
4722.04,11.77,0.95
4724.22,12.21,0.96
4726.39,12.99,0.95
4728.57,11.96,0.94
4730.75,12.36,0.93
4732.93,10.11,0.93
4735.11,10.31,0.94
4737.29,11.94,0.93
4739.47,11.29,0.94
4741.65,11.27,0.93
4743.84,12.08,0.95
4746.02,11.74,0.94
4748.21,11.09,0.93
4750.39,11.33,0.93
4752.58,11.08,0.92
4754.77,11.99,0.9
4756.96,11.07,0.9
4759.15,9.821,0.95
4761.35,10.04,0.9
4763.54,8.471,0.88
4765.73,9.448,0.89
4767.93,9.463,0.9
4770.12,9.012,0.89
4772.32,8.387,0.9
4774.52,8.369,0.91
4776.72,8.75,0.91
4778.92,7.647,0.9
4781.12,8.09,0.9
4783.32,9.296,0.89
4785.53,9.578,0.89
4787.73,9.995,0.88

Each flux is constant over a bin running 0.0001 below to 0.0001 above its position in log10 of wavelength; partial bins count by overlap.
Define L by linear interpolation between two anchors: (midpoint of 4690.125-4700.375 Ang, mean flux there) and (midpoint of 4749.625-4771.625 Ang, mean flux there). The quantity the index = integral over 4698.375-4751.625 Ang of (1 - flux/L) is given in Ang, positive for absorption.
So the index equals -3.80 Ang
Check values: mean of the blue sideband 11.6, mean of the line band 11.7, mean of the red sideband 10.1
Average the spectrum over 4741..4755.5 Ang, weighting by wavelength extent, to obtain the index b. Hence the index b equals 11.5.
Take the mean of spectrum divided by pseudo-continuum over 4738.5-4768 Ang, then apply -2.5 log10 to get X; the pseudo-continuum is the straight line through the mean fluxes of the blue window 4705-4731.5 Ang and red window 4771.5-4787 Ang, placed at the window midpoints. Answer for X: -0.070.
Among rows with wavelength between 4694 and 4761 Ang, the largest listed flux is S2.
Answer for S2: 13.17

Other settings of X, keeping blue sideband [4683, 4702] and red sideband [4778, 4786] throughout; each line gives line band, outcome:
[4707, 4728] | -0.130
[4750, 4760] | -0.165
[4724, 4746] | -0.146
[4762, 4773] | 0.007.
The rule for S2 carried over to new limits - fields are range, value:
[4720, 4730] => 12.99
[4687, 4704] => 12.91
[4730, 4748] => 12.36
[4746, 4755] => 11.99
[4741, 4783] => 12.08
